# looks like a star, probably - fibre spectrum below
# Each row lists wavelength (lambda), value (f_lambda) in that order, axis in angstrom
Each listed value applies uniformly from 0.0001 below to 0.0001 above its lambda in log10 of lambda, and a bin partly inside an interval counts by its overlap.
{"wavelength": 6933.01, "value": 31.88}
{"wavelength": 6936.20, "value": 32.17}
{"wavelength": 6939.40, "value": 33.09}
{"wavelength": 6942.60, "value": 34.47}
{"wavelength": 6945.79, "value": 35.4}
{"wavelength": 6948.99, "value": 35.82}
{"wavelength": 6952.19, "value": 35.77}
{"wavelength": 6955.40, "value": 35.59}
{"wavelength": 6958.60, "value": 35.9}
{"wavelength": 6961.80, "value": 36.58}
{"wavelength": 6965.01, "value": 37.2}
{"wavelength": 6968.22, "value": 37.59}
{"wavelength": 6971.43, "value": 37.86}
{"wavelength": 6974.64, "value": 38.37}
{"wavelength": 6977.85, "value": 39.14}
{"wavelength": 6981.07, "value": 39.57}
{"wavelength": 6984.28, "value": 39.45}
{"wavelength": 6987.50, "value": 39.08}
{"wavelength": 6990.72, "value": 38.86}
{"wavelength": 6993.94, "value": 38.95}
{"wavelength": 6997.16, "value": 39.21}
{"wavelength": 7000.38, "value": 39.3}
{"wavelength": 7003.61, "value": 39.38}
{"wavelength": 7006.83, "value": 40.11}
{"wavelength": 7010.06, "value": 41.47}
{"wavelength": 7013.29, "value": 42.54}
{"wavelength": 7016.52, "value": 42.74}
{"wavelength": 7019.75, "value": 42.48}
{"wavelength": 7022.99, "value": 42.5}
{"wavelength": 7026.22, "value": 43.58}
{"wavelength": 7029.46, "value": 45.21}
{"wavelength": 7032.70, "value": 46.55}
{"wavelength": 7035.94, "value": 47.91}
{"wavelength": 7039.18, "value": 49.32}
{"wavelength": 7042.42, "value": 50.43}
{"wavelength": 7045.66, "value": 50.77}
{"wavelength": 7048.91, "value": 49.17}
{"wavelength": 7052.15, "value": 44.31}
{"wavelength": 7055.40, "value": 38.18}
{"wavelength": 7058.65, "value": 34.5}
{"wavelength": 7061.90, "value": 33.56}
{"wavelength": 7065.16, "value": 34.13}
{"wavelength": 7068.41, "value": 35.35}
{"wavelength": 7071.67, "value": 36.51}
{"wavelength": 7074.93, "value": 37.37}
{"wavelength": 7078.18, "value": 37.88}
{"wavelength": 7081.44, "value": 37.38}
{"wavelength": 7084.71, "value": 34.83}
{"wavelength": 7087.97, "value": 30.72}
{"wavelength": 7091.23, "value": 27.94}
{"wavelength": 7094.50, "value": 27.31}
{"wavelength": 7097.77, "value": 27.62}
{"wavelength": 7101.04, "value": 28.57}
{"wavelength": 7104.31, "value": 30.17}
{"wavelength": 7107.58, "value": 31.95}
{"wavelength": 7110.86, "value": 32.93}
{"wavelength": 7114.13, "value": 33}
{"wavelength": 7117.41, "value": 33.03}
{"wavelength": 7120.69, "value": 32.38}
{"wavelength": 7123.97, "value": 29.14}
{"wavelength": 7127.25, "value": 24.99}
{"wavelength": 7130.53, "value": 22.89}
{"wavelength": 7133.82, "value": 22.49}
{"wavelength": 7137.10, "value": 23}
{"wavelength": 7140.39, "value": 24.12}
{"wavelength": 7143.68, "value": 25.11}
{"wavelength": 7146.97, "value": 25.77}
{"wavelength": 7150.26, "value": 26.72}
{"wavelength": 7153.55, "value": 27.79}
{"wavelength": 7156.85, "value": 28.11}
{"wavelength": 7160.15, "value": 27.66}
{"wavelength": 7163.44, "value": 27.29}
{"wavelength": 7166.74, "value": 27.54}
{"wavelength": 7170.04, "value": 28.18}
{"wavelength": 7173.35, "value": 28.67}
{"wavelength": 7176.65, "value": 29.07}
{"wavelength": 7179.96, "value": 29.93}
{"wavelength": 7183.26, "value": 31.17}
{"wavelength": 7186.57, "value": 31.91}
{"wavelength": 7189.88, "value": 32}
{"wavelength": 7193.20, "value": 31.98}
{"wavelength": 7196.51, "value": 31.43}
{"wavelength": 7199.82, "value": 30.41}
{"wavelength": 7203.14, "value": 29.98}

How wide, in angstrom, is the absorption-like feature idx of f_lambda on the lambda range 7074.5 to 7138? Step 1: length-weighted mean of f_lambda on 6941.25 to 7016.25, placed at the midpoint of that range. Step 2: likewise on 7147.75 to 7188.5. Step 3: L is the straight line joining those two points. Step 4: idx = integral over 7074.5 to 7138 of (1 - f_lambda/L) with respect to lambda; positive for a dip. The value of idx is 3.3 angstrom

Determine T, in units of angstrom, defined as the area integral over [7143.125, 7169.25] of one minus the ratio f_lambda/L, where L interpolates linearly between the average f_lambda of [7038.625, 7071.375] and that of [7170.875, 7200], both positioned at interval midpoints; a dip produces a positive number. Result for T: 4.7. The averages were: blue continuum 41.5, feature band 27.1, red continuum 30.7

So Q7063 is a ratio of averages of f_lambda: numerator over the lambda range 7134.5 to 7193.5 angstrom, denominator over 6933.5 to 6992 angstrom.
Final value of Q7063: 0.76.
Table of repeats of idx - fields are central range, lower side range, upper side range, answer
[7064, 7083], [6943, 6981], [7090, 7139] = -3.6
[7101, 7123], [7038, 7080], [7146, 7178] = 1.4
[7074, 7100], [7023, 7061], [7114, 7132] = 2.8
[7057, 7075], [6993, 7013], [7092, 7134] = -0.7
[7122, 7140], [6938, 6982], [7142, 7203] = 3.5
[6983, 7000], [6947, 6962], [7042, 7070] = -0.7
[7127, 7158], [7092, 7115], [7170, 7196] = 5.4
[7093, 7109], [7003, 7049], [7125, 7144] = 0.6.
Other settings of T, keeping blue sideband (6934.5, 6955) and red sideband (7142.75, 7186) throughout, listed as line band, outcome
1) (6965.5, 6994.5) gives -4.5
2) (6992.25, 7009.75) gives -3.6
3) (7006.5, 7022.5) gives -4.7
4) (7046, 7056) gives -4.4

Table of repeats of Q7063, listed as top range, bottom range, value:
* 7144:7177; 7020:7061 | 0.61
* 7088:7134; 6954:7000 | 0.76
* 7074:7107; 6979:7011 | 0.81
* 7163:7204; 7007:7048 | 0.66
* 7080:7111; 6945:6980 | 0.83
